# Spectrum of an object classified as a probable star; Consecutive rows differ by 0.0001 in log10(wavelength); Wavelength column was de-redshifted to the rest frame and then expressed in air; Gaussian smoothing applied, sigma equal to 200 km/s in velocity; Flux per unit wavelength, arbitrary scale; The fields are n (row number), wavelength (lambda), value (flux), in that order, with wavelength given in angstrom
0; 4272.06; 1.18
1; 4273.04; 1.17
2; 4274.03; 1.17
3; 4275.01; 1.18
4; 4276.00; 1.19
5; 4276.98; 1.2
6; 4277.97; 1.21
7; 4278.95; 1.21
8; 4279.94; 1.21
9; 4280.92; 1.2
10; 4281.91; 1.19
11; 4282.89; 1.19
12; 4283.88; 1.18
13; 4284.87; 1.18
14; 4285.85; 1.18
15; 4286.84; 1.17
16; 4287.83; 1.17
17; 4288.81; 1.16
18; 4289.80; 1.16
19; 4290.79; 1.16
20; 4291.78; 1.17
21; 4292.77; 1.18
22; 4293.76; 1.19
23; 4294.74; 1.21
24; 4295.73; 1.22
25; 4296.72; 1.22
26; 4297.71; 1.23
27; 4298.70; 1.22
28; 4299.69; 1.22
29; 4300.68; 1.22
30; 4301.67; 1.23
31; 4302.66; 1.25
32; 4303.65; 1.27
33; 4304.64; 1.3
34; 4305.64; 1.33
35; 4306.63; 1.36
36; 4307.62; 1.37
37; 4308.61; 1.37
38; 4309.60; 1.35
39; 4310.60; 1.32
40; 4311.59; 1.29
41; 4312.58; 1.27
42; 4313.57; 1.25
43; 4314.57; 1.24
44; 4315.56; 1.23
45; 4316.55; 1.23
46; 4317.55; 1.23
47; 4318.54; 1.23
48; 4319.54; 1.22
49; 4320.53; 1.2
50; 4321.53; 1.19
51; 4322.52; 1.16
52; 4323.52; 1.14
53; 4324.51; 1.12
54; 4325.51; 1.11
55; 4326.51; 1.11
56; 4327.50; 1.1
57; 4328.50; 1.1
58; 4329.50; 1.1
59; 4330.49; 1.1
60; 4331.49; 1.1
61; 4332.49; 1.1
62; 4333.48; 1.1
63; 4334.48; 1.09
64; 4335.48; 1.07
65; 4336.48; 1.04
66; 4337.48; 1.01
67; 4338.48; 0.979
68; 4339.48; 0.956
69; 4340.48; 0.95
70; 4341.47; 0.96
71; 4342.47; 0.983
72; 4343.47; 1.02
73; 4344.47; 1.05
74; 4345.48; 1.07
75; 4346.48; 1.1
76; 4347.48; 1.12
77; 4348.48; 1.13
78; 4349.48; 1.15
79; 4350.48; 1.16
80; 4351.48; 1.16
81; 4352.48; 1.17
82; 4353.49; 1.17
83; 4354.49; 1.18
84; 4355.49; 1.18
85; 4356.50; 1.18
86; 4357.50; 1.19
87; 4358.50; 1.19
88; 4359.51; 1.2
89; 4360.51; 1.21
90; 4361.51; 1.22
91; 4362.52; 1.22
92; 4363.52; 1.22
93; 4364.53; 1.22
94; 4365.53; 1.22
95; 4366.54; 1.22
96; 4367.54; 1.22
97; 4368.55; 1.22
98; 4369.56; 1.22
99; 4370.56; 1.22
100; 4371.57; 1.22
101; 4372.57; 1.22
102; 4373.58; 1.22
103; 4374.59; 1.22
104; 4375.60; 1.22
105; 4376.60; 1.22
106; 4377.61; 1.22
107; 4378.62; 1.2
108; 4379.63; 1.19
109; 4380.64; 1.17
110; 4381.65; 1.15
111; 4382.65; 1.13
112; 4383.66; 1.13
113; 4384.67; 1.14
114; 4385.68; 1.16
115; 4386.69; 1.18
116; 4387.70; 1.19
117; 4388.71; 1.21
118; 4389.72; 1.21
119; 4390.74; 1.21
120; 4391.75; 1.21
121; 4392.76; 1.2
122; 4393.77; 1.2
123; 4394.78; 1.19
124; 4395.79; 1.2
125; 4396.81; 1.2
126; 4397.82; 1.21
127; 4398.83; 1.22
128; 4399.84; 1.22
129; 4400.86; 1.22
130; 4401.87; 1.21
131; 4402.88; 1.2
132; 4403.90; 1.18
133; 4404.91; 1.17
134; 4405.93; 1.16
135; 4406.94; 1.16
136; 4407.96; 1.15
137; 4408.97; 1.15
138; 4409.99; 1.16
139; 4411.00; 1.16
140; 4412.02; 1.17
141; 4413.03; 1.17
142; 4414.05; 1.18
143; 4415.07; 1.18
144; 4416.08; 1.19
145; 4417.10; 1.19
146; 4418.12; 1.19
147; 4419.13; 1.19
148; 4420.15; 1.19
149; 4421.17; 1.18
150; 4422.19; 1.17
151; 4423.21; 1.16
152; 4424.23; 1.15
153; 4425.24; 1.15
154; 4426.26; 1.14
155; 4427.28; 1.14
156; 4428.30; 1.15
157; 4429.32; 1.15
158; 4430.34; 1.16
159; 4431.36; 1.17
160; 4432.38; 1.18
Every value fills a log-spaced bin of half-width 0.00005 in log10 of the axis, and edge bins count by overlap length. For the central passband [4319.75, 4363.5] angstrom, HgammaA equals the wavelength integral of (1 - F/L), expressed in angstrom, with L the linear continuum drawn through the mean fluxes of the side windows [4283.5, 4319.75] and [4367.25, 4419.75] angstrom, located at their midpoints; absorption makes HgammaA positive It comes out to 3.7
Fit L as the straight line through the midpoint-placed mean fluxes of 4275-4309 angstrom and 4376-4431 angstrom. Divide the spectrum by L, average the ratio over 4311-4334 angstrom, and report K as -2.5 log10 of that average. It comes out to 0.035 mag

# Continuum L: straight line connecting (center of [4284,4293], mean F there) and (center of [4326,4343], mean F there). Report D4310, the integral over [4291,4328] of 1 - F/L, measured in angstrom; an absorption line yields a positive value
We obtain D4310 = -3.8 angstrom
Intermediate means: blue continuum 1.17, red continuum 1.05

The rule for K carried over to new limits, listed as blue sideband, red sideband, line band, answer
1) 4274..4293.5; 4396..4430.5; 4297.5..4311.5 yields -0.09 mag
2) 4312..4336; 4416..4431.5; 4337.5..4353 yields 0.10 mag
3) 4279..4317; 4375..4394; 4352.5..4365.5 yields 0.00 mag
